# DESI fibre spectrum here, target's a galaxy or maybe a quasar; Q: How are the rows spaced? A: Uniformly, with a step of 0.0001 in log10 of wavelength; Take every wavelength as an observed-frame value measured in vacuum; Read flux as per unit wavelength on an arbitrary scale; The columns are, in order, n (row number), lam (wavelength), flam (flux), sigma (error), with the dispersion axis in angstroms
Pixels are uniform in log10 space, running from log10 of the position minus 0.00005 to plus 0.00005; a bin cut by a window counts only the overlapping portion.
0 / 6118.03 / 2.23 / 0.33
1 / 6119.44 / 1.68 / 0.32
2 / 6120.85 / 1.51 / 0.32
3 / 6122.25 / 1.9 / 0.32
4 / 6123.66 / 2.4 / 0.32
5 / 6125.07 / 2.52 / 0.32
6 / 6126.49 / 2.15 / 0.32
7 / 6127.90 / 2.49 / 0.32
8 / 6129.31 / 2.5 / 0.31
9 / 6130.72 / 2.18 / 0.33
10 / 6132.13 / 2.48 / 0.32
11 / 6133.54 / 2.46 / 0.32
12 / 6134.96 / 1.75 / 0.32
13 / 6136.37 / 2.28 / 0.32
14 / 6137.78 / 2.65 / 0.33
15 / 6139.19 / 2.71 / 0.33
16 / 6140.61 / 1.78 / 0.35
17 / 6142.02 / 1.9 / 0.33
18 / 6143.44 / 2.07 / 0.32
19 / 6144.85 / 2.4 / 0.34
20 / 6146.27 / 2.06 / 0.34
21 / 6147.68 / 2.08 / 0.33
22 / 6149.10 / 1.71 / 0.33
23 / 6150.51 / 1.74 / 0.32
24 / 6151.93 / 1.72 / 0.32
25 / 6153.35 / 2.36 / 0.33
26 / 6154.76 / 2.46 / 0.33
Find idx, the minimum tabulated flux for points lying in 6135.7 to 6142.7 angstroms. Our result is 1.78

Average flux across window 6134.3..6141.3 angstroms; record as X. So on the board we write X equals 2.24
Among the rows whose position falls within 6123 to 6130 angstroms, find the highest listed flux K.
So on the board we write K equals 2.52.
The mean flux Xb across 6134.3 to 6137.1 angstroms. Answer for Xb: 2.03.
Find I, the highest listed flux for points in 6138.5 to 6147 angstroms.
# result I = 2.71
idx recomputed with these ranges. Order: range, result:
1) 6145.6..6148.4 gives 2.06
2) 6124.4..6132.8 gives 2.15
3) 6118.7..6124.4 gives 1.51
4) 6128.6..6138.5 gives 1.75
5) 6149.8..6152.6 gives 1.72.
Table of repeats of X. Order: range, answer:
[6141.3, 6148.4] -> 2.1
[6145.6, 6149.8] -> 1.95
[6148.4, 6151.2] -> 1.73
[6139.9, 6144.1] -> 1.91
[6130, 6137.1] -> 2.23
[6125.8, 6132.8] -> 2.36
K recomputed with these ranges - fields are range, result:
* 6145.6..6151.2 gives 2.08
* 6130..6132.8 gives 2.48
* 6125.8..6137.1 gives 2.5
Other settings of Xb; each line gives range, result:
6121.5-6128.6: 2.29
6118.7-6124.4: 1.88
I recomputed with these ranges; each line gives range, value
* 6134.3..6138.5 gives 2.65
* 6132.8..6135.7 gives 2.46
